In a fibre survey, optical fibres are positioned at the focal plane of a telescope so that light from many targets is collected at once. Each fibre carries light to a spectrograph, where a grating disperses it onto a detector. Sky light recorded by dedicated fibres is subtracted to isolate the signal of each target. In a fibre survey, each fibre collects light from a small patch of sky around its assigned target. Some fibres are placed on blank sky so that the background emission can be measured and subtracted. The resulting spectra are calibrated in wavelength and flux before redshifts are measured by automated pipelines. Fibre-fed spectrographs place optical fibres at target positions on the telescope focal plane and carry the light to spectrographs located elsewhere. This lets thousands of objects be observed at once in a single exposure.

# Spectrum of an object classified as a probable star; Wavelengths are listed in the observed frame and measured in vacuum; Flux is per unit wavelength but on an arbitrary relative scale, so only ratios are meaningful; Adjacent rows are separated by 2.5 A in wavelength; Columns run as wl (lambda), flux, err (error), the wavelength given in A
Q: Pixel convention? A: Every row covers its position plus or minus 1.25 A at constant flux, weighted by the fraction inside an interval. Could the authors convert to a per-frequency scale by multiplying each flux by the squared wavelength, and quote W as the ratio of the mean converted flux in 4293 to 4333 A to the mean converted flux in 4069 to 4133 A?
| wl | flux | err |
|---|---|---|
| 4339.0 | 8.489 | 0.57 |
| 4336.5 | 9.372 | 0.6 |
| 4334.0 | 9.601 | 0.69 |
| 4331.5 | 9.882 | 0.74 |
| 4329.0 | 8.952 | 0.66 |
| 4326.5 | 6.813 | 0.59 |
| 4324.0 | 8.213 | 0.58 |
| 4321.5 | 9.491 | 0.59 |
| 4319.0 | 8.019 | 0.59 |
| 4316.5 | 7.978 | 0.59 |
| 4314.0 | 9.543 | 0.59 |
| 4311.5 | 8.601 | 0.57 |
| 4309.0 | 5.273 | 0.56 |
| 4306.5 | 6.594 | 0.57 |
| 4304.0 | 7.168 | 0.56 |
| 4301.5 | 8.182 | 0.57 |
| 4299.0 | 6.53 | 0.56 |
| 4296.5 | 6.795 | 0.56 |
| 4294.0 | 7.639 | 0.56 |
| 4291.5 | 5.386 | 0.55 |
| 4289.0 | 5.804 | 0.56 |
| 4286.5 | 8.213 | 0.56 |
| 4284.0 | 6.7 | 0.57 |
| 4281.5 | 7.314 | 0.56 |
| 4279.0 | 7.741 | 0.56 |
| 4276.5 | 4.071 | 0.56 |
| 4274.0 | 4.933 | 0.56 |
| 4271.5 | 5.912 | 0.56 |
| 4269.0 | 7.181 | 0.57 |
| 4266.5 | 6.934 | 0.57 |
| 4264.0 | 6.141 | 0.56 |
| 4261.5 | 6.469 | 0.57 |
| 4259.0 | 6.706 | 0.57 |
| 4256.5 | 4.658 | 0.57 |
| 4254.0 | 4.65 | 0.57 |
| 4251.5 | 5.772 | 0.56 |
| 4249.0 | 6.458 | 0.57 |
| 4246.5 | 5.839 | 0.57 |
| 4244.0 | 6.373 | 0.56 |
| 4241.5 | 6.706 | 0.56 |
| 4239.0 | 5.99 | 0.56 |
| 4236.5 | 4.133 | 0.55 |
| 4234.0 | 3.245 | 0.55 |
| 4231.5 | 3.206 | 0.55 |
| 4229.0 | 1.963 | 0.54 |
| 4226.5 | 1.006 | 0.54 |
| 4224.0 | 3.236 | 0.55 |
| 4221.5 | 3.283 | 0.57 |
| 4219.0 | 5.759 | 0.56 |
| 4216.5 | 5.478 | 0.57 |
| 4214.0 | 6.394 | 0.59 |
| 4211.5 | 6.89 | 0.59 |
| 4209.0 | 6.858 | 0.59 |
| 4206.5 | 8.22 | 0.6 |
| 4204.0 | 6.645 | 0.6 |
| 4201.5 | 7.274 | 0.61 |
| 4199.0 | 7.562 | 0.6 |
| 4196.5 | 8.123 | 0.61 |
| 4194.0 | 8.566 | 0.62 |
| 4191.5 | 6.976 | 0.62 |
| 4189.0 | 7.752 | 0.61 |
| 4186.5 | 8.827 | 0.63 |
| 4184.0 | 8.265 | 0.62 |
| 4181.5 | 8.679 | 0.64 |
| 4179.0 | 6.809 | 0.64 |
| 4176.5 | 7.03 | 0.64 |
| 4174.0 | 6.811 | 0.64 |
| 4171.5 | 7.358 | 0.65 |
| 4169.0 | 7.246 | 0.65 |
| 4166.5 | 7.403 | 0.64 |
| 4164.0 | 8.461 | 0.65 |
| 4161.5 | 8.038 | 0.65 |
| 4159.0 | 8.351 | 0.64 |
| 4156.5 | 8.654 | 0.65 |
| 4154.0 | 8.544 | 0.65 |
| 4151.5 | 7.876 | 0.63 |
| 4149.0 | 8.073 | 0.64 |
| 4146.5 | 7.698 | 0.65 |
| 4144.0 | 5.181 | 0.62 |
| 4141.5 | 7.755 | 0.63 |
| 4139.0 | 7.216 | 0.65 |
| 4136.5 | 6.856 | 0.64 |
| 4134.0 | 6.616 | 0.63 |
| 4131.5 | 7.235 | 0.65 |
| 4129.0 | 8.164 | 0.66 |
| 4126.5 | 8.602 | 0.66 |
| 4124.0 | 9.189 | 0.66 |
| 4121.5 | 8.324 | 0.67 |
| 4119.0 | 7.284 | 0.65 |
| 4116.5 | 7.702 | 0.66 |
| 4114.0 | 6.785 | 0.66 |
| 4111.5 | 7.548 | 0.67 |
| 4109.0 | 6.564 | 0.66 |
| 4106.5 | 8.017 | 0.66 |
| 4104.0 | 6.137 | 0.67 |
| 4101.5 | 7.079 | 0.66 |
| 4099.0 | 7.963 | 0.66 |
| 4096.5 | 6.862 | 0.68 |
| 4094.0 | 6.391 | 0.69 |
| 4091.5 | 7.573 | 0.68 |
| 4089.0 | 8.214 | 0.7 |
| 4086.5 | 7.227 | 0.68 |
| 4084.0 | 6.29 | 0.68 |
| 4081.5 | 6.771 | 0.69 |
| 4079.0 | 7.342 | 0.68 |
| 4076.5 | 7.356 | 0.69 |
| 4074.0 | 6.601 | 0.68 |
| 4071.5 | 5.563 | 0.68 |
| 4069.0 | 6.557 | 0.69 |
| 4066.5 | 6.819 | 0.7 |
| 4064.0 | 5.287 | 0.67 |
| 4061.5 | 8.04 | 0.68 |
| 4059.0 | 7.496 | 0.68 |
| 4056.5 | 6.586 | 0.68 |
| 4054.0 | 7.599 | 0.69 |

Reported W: 1.19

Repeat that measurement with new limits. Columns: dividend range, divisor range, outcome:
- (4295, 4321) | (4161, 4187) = 1.04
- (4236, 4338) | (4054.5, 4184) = 1.03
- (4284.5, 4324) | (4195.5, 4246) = 1.43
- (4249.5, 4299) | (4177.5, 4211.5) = 0.85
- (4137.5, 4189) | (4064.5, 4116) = 1.15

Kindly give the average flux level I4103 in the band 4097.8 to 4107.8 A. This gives 7.29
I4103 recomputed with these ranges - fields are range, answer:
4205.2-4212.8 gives 7.31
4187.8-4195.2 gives 7.76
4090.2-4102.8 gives 7.17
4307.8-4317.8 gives 7.86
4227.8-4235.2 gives 2.81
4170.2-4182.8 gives 7.34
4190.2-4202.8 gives 7.7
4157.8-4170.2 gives 7.9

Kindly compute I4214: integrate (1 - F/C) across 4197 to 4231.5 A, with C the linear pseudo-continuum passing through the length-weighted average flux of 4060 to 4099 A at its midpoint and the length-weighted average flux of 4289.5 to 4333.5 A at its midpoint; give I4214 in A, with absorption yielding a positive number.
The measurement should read 9.1 A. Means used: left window 6.9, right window 7.71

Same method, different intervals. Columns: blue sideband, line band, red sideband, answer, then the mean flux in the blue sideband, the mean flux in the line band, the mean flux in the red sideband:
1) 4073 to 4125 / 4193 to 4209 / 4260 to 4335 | -0.83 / 7.29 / 7.65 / 7.26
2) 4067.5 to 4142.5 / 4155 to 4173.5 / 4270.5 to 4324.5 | -1.77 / 7.26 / 7.89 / 7.09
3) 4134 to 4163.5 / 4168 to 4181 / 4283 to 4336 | 0.86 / 7.63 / 7.14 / 7.71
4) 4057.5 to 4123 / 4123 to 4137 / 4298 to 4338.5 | -1.04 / 7.08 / 7.8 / 8.15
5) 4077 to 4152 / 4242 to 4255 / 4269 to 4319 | 2.08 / 7.35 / 5.89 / 6.9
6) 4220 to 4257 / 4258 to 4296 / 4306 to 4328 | -2.36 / 4.44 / 6.48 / 7.89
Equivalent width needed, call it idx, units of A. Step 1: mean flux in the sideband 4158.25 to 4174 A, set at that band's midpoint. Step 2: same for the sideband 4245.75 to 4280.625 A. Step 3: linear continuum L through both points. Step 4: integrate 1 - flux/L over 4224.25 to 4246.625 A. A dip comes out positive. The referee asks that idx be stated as 7.9 A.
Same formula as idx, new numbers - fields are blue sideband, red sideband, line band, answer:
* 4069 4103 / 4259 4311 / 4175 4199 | -3.82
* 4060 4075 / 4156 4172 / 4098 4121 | -0.46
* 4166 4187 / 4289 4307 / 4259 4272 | 0.83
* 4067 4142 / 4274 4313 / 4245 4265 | 2.97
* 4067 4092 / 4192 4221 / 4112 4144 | -2.78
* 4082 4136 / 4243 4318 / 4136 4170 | -2.36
